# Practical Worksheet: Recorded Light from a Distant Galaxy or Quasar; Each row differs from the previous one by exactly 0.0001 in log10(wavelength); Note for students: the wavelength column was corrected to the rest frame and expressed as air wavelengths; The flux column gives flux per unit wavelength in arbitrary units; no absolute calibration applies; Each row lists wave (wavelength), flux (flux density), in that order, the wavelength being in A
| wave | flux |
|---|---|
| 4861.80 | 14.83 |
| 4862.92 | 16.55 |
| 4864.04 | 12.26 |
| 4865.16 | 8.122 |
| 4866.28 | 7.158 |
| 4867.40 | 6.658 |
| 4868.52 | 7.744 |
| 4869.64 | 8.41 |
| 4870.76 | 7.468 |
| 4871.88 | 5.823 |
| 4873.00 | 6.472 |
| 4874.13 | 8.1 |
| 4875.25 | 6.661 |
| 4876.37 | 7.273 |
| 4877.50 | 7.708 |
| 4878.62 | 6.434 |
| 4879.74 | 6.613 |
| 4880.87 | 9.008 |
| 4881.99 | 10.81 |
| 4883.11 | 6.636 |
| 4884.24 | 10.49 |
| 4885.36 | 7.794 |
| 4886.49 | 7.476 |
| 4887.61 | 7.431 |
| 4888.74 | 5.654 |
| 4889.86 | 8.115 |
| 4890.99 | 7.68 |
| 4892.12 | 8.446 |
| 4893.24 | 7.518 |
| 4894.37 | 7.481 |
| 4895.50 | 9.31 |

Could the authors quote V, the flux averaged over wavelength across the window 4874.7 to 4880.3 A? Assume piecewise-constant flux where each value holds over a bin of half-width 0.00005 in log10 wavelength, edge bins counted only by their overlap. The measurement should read 6.94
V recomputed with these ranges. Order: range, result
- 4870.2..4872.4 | 6.67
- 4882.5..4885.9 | 8.36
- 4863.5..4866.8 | 9.19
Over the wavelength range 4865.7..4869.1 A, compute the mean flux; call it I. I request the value 7.21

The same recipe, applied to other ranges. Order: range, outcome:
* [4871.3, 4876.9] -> 6.87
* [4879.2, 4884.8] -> 8.72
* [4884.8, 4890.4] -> 7.3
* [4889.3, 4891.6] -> 7.89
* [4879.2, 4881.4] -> 7.78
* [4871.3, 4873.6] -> 6.17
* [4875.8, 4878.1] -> 7.46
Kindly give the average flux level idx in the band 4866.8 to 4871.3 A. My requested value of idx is 7.57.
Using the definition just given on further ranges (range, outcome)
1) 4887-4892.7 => 7.47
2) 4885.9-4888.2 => 7.43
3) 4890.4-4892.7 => 8.05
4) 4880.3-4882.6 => 9.84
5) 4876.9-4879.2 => 7.07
